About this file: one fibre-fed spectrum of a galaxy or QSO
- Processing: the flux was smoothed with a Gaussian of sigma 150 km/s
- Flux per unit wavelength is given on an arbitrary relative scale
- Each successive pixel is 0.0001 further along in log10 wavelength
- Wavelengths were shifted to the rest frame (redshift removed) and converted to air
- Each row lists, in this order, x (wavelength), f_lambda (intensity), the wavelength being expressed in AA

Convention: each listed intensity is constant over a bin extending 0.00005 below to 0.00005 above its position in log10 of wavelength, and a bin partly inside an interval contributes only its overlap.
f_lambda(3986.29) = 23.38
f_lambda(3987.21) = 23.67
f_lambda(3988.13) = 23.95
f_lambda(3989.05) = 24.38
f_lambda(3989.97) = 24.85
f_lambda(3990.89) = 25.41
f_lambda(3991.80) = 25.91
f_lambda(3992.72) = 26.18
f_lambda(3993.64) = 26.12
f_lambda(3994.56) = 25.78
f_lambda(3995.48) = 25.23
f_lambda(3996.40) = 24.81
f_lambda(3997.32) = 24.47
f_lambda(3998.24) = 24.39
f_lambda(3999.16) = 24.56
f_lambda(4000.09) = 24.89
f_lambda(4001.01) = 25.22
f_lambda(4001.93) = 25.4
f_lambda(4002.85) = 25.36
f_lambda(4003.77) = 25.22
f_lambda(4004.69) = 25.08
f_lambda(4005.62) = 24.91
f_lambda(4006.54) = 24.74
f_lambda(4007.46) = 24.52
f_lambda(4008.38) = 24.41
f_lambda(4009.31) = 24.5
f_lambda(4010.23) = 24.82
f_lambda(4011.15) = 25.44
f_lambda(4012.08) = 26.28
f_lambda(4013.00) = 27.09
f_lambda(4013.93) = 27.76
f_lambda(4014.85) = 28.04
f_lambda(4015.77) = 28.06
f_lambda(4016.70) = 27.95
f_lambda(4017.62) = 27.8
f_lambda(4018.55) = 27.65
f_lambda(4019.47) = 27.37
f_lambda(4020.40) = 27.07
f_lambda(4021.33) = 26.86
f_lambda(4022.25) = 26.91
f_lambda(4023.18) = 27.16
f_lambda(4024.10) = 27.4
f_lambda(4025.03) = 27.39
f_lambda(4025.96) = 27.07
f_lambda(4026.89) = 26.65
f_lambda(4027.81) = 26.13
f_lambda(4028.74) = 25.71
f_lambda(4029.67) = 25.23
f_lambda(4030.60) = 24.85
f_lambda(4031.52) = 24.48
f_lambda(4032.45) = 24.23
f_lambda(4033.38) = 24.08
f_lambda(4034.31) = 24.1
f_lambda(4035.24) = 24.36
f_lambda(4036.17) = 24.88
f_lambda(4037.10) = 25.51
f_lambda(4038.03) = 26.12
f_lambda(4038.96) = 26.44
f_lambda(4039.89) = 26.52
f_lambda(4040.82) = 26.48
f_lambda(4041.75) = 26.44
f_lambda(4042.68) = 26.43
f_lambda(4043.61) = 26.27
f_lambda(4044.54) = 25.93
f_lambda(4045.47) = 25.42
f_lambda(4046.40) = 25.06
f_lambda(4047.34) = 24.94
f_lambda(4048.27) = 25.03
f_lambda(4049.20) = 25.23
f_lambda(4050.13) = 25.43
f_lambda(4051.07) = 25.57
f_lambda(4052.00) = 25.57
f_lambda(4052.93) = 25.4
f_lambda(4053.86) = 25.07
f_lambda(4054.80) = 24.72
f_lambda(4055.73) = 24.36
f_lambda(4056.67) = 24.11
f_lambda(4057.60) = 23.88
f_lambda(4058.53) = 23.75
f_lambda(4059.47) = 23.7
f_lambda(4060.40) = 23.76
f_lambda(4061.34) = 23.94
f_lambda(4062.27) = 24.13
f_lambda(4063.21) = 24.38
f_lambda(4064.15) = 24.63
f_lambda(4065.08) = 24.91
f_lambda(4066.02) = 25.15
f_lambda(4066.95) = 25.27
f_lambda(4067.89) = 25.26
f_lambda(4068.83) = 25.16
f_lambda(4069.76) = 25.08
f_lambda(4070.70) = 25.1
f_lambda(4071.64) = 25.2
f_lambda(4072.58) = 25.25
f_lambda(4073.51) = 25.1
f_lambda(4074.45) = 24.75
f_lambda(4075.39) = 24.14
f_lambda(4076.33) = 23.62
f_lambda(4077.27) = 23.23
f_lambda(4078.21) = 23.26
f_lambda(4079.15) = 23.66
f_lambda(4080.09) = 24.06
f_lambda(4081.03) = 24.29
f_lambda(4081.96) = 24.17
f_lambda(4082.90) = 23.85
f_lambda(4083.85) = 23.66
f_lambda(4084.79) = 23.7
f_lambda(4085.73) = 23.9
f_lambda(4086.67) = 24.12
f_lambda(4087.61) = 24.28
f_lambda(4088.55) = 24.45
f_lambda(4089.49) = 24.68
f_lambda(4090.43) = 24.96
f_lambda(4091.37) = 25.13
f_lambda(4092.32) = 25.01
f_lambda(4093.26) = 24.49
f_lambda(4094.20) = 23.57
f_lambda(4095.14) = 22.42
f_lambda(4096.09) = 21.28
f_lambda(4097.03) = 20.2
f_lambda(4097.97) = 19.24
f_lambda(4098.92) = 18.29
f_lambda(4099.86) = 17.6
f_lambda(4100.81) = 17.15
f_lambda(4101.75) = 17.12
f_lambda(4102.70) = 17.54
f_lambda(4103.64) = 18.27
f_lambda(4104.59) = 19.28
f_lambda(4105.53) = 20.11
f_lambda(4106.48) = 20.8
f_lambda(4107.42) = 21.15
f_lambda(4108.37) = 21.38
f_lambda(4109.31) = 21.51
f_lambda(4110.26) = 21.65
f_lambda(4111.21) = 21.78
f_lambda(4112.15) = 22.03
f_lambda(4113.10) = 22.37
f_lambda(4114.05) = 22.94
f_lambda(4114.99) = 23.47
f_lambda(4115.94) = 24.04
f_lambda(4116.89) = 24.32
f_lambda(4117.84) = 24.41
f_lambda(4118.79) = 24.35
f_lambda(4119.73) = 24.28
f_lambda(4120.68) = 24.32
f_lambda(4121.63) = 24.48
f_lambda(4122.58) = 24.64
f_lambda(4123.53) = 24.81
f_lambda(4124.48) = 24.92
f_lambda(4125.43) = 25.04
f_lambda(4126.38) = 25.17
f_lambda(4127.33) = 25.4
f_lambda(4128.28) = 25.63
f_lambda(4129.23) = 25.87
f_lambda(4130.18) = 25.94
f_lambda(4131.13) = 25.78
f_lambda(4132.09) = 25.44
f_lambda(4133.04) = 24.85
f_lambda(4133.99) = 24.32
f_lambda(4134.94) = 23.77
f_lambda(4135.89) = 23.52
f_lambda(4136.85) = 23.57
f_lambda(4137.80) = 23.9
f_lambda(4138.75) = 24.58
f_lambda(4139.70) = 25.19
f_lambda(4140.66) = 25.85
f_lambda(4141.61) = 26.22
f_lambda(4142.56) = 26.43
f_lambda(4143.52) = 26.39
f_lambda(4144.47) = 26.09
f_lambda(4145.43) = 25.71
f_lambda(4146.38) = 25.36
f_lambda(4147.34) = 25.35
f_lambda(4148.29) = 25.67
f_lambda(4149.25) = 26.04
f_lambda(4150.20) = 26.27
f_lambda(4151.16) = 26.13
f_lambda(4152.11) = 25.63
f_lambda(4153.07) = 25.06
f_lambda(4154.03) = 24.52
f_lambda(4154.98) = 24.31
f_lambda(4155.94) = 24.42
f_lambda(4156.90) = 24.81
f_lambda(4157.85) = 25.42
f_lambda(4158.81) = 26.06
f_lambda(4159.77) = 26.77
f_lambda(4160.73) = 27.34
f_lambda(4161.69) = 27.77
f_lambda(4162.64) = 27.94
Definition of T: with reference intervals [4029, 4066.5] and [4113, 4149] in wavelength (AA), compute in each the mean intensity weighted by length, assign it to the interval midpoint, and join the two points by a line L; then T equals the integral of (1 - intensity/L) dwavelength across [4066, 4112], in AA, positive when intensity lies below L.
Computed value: 4.1 AA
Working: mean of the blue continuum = 25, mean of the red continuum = 24.9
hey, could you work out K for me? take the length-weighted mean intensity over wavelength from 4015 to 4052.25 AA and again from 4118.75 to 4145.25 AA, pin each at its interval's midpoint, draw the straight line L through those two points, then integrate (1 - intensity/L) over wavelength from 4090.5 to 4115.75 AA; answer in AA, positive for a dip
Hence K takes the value 4.2 AA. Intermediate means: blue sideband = 26.1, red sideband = 25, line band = 21.1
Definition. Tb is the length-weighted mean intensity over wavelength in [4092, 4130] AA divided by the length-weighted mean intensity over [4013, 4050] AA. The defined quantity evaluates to 0.9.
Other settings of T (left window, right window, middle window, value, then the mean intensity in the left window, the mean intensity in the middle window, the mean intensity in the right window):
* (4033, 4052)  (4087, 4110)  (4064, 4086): -1.3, 25.5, 24.4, 21.3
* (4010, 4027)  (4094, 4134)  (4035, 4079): 0.5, 27.1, 25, 22.5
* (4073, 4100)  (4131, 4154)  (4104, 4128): 1.2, 23.4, 23.1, 25.3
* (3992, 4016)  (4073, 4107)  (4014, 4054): -2.7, 25.5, 26.1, 22.4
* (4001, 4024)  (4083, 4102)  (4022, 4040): -0.3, 26.3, 25.7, 22.3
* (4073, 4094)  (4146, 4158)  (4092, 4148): 3.5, 24.2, 23.2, 25.3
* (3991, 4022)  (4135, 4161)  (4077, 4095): 1.1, 25.9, 24.1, 25.4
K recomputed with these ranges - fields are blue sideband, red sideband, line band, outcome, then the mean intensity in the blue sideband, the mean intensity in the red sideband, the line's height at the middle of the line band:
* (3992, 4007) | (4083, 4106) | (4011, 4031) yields -2.10 AA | 25.2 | 21.7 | 24.4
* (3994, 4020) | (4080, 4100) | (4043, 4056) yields -0.47 AA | 25.8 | 23.1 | 24.4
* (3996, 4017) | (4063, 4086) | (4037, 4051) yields -0.50 AA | 25.5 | 24.4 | 24.9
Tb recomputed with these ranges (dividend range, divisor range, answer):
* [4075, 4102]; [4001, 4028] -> 0.86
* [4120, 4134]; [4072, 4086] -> 1.04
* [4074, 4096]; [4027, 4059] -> 0.95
